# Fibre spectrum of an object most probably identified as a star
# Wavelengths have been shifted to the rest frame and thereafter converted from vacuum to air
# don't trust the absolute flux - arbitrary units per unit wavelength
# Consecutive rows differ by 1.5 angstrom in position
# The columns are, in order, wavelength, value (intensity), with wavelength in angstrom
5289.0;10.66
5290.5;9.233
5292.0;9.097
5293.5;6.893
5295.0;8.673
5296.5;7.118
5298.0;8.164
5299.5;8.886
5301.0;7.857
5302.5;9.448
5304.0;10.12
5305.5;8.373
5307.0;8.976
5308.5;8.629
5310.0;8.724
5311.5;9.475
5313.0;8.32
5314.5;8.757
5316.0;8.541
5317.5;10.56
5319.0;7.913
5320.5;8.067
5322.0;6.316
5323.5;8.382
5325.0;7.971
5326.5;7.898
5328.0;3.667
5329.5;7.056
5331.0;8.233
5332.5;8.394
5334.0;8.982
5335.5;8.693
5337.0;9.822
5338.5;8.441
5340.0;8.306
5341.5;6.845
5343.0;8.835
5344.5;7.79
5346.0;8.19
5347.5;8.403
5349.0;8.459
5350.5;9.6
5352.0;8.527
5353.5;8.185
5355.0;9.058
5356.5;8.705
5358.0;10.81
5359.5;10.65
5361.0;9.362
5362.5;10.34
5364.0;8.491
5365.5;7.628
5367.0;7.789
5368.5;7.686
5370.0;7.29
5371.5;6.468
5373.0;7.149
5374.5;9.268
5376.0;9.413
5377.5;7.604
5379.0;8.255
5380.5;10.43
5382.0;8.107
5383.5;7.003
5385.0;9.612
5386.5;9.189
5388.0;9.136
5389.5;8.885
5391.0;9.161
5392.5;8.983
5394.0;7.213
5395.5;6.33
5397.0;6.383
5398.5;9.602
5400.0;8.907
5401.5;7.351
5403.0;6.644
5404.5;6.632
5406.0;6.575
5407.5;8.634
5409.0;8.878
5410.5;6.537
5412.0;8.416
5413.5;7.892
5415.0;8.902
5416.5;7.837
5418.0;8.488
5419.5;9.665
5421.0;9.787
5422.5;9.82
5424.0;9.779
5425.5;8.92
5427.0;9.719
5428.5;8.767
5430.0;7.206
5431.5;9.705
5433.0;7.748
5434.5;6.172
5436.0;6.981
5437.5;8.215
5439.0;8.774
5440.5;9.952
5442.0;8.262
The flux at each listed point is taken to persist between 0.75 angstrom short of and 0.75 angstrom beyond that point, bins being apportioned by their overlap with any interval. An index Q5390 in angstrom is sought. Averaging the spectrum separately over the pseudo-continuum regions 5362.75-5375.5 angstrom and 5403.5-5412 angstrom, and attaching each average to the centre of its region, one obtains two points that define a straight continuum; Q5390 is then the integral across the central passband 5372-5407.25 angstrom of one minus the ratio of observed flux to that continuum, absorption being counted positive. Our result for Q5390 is -2.2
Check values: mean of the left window 7.86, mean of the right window 7.51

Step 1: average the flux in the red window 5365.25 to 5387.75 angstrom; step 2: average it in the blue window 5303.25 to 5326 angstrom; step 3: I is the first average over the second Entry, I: 0.96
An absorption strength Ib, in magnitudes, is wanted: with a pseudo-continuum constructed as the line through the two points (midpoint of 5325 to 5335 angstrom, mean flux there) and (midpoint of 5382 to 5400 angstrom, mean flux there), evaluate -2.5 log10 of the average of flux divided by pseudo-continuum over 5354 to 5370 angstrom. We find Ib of -0.135 mag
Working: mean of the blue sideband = 7.45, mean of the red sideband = 8.33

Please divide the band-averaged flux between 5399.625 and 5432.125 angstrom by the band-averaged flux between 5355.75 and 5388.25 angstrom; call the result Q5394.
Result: 0.97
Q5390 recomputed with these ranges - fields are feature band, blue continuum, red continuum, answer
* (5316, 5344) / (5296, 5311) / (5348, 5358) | 2.4 angstrom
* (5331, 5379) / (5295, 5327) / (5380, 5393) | 1.1 angstrom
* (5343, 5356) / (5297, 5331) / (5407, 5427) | -0.2 angstrom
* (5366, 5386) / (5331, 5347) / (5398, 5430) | 0.6 angstrom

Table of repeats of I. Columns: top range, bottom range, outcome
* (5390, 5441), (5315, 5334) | 1.06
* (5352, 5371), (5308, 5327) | 1.04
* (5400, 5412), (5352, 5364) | 0.79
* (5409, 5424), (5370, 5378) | 1.09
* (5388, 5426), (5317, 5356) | 1.01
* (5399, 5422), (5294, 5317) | 0.94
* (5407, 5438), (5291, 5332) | 1.03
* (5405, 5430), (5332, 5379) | 1.01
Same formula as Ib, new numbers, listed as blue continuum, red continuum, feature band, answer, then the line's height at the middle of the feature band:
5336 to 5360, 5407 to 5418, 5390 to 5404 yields 0.06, 8.31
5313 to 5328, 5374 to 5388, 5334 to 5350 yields -0.02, 8.3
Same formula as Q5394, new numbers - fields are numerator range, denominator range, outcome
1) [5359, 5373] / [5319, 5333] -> 1.13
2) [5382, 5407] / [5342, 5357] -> 0.93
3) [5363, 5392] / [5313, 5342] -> 1.04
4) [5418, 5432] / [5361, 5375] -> 1.14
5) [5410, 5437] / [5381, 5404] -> 1.04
